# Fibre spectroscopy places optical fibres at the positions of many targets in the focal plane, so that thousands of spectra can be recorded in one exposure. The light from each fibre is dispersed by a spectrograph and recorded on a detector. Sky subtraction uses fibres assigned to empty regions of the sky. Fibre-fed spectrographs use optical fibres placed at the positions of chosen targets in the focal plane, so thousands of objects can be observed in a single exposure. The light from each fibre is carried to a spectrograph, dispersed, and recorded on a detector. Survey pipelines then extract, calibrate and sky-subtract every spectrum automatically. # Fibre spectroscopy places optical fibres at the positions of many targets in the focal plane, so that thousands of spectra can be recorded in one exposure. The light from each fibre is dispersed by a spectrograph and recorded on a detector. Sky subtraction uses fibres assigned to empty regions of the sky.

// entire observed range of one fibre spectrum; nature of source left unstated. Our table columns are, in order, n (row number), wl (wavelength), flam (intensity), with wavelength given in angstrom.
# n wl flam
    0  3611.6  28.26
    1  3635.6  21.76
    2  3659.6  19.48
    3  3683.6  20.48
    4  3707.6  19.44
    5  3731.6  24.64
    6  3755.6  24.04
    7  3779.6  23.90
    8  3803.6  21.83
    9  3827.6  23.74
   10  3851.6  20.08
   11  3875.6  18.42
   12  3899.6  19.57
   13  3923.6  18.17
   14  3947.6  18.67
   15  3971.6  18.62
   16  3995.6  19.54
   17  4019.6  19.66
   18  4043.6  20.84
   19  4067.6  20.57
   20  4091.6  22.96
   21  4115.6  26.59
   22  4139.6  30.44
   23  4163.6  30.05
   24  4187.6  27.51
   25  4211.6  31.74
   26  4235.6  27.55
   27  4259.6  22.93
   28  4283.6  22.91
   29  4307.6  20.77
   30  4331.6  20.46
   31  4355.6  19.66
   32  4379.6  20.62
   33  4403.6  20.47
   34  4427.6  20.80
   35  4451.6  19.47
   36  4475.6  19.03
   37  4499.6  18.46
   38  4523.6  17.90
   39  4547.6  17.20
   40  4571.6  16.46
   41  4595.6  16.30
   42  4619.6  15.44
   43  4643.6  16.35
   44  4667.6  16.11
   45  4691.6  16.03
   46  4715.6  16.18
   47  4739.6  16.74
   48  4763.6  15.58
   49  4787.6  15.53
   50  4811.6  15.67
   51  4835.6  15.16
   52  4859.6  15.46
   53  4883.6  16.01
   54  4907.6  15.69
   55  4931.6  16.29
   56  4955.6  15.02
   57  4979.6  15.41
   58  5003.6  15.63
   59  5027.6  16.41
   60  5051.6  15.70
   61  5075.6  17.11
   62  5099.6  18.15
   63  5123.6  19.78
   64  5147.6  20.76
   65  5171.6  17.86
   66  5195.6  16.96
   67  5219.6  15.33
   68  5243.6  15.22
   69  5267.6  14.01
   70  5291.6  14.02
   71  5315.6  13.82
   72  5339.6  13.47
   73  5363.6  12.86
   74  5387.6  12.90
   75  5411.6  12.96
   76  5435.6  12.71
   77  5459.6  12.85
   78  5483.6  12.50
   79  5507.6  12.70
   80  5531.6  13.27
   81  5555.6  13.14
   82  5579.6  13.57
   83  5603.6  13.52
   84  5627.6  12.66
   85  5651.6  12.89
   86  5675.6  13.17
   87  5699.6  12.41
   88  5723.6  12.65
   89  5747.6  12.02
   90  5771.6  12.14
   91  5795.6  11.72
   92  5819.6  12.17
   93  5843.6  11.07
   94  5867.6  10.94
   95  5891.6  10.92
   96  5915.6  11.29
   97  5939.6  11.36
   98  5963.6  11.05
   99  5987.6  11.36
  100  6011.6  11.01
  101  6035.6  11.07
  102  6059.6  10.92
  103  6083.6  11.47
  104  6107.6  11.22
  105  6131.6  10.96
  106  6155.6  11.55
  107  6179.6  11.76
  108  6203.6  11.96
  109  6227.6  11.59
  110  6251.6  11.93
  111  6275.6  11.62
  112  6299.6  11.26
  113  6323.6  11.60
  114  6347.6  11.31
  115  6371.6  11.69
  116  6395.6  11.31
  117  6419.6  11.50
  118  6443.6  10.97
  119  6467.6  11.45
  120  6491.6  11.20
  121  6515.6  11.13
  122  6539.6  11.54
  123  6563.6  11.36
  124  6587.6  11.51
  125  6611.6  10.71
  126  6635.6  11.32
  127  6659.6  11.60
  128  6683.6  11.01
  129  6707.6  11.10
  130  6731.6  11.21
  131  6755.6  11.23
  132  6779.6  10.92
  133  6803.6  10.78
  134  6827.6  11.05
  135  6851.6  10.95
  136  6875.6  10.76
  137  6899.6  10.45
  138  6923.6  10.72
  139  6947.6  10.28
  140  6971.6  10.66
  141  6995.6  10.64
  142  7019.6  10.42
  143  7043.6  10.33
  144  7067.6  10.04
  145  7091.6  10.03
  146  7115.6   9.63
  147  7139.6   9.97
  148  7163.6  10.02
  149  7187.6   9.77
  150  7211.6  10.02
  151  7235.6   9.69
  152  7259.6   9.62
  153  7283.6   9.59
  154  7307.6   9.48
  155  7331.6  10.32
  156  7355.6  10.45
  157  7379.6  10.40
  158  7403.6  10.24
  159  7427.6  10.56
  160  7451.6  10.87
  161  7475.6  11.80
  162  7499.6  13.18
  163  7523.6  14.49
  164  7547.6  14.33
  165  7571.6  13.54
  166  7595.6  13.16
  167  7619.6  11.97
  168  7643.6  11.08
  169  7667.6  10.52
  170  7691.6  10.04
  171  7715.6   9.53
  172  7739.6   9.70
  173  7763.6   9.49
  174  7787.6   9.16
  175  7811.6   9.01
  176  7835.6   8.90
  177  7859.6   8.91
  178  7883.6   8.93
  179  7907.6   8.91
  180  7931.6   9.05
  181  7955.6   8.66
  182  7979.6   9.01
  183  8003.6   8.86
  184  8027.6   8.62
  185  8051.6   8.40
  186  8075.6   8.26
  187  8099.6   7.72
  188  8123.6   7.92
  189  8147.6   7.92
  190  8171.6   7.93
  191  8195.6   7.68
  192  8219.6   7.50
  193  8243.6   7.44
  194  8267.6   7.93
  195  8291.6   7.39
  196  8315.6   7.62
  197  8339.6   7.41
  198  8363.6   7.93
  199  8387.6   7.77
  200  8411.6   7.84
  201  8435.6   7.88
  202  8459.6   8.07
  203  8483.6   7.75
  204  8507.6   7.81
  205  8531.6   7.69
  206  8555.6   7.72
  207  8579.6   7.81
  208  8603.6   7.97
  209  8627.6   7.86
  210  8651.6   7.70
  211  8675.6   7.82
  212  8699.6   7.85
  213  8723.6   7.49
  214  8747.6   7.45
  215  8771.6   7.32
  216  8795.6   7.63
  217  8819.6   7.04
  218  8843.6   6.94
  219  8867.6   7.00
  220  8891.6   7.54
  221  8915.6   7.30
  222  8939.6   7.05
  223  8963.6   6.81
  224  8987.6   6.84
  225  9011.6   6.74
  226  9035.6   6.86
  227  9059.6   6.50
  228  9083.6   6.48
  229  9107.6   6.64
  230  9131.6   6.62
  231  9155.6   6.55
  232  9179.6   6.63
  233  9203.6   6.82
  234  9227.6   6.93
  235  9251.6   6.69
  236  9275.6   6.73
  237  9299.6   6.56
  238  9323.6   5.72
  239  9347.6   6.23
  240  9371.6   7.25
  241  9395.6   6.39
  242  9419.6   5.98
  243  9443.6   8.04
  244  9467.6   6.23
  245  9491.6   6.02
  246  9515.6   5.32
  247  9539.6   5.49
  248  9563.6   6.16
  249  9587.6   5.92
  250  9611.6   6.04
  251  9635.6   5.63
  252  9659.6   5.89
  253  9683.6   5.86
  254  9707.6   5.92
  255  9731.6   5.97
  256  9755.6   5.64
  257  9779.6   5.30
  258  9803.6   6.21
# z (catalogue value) 1.69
